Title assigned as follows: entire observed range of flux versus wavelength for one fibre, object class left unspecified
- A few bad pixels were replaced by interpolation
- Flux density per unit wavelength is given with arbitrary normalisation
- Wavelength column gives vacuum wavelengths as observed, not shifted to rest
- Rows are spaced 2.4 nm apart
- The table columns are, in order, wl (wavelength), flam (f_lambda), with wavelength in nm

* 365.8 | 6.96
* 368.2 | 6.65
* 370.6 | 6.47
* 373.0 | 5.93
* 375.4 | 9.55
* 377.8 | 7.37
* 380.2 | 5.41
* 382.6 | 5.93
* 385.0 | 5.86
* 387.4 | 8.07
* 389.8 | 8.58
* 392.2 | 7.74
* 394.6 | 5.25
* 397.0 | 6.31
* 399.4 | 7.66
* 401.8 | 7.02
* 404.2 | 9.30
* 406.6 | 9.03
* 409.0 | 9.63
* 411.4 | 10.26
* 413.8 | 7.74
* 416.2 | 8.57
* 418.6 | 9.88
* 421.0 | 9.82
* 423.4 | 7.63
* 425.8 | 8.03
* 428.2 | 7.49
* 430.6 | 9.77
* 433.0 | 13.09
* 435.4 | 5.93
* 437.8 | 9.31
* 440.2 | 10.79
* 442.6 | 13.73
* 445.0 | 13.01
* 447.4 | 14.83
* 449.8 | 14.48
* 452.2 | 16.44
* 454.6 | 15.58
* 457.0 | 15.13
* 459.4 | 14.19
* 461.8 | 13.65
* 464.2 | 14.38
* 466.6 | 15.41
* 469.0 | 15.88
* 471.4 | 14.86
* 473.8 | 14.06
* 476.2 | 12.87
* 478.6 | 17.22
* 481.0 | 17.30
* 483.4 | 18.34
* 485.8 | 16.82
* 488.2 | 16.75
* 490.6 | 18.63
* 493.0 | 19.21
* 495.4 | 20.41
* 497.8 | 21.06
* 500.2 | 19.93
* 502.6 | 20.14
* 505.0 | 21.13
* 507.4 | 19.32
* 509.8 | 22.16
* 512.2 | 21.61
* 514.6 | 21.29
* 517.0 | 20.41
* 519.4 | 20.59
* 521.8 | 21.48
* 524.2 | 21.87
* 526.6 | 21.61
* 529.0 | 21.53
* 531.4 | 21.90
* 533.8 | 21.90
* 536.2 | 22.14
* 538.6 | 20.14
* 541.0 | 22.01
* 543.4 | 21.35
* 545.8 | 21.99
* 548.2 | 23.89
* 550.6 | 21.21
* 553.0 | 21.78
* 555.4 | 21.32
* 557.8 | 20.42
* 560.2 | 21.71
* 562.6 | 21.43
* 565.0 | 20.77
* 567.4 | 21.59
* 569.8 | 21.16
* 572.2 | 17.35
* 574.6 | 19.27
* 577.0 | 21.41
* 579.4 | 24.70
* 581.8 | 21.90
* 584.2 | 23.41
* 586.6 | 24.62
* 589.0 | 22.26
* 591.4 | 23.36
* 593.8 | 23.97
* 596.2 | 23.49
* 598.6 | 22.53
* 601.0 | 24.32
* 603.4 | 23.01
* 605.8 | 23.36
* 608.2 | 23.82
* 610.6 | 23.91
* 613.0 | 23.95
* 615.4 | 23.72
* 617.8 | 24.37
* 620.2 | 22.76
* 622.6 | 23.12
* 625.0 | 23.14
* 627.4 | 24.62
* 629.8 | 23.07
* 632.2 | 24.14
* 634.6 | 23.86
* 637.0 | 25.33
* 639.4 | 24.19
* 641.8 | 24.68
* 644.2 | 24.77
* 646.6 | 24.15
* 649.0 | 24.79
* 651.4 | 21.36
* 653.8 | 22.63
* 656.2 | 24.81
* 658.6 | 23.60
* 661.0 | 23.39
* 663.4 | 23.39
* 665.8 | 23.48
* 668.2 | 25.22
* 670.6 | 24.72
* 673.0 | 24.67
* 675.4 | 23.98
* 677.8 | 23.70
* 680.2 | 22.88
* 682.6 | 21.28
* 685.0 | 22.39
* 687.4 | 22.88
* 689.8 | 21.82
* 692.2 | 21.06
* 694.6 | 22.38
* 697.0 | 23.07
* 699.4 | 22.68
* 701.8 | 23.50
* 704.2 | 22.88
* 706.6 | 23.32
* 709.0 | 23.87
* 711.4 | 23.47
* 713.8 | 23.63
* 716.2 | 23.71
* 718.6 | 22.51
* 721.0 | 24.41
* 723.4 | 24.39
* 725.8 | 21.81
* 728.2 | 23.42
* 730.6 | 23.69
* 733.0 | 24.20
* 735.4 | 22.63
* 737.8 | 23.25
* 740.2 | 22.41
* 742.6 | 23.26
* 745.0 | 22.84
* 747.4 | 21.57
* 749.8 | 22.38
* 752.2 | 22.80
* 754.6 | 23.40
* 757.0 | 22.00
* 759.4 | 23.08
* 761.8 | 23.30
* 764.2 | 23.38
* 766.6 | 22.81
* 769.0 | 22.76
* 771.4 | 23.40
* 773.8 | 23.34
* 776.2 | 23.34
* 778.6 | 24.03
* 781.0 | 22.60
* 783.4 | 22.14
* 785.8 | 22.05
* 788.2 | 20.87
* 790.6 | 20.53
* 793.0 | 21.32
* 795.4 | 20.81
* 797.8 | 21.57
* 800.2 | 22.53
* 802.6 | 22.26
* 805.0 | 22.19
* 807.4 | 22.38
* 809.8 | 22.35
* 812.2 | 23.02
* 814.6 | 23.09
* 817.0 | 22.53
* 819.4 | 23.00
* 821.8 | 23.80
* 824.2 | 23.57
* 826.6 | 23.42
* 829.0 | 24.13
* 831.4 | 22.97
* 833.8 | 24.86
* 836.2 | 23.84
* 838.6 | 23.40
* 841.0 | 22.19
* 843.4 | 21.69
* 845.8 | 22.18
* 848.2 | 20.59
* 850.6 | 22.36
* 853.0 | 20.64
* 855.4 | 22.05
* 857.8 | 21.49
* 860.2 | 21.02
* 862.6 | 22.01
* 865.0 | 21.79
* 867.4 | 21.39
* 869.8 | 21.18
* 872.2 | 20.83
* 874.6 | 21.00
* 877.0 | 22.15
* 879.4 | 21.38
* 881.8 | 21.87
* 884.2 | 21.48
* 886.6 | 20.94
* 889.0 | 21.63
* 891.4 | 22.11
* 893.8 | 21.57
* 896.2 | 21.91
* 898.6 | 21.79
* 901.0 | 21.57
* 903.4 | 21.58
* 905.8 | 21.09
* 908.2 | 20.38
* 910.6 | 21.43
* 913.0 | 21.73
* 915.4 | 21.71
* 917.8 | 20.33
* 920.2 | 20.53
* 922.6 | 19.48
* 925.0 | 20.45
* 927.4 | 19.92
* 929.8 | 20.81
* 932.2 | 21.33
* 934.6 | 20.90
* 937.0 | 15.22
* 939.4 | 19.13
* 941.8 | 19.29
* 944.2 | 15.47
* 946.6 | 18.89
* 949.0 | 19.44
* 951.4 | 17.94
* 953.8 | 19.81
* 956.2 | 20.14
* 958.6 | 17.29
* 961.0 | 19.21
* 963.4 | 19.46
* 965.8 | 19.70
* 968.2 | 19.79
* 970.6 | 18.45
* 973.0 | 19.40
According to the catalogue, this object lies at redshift 0.106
